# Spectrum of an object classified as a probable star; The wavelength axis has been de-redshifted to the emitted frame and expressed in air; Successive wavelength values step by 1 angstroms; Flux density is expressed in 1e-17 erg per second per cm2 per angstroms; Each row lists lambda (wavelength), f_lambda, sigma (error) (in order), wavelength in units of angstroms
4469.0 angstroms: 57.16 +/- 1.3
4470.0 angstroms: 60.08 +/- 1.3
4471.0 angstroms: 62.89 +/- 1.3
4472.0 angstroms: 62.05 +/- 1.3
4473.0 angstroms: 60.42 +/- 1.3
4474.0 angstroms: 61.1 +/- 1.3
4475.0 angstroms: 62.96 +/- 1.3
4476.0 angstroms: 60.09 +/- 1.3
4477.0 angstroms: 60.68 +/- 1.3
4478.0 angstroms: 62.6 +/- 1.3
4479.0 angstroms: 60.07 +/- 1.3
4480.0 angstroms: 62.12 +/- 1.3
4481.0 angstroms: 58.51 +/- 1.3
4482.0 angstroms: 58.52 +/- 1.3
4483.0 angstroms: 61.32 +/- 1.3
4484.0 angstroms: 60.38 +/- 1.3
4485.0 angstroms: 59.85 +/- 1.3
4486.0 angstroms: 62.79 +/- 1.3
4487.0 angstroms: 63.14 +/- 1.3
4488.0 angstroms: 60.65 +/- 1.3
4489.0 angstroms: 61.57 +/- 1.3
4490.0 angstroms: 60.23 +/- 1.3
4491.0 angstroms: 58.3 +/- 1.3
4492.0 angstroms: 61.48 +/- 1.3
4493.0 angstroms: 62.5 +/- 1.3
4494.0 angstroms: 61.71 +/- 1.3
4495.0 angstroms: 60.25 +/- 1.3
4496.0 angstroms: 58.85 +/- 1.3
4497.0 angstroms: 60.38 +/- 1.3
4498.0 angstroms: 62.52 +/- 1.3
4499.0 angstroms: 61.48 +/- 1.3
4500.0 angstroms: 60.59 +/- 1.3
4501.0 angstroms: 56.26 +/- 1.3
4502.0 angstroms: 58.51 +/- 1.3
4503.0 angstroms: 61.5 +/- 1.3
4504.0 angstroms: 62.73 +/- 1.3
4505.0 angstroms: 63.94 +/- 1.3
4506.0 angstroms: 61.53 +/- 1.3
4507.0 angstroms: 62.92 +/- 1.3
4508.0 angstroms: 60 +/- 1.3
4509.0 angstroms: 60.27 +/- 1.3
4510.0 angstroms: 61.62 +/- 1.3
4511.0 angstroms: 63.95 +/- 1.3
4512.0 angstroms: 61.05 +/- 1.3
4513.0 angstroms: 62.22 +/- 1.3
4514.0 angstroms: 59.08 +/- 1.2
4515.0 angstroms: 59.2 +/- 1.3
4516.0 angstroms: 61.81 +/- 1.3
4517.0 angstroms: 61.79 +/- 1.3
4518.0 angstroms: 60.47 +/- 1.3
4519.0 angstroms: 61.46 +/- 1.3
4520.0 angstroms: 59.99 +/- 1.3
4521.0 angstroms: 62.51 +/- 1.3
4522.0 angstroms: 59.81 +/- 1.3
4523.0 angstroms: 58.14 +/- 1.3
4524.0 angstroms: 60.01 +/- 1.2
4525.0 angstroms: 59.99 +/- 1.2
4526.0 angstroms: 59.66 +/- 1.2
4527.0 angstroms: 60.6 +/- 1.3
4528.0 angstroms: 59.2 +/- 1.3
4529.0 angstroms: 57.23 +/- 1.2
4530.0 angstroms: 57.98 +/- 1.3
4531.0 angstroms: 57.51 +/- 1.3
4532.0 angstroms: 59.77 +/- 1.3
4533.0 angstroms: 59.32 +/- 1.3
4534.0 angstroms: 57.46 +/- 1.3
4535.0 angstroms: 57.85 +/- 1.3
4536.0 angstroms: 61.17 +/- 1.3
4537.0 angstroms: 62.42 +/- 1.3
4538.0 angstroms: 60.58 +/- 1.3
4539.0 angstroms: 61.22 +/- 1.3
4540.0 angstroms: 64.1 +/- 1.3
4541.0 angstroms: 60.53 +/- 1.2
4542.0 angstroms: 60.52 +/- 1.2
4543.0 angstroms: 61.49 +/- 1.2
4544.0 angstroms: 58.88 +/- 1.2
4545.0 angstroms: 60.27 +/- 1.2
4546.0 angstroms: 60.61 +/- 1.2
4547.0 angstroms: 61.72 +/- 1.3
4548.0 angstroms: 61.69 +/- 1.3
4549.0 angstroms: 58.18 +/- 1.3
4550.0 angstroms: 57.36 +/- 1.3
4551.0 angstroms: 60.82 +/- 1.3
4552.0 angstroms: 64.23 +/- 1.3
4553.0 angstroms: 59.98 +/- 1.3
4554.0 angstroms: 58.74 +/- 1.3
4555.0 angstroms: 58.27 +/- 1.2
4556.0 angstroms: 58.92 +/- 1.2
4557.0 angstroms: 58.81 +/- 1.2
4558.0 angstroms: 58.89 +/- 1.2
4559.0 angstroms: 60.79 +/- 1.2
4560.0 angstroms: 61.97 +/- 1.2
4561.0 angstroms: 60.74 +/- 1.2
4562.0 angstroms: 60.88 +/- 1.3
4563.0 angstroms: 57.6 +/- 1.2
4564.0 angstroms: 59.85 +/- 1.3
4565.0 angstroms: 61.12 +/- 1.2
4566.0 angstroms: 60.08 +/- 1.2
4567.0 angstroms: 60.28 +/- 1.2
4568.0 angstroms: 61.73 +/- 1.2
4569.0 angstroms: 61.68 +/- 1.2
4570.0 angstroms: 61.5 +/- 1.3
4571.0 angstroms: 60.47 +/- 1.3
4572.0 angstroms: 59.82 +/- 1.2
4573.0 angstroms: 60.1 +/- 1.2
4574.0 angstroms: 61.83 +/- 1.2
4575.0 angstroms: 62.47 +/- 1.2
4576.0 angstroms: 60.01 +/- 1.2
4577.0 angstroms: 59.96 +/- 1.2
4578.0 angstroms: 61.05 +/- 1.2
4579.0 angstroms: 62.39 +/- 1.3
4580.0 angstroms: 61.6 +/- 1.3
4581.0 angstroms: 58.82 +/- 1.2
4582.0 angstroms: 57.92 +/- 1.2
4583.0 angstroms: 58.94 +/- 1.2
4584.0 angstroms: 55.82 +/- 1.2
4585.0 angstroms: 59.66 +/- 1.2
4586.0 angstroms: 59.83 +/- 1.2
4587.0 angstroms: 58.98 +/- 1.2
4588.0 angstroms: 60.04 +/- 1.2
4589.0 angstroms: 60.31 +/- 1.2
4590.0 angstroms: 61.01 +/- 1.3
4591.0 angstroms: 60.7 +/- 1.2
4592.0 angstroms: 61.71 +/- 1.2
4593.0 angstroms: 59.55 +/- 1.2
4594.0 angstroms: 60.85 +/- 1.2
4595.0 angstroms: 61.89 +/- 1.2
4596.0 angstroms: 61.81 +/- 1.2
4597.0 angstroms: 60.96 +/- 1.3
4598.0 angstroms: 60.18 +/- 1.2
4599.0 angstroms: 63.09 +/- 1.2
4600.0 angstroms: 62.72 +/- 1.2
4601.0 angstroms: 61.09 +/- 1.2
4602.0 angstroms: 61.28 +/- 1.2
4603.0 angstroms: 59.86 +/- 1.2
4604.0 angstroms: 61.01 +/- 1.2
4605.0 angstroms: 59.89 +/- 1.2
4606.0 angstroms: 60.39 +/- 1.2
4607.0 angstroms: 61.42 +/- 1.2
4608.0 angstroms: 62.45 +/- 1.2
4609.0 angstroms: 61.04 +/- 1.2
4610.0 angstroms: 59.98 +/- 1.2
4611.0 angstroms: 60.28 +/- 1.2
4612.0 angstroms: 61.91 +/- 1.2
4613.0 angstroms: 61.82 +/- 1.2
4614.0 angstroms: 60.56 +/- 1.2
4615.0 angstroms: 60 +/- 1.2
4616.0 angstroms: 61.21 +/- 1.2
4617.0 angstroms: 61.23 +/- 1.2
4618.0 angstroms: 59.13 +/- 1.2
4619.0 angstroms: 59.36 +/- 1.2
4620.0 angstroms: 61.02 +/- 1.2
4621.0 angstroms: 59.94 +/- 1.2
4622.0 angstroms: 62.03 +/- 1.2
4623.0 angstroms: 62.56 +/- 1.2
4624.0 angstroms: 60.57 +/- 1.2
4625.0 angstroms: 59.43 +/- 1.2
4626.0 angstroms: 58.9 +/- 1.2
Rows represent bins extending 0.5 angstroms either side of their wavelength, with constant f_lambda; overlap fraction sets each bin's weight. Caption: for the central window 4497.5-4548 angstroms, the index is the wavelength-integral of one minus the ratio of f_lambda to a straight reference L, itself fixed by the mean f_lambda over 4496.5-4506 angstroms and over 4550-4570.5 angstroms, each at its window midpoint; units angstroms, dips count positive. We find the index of 0.1 angstroms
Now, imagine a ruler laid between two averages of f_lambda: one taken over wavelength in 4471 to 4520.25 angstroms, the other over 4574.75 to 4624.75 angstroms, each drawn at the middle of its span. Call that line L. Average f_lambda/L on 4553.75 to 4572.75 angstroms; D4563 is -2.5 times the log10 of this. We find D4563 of 0.01 mag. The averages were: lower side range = 61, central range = 60.1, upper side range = 60.6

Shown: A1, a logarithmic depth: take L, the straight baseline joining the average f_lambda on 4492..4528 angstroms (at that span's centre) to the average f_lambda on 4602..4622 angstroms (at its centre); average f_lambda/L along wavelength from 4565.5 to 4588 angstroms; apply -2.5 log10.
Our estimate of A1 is 0.01 mag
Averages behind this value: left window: 60.8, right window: 60.7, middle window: 60.2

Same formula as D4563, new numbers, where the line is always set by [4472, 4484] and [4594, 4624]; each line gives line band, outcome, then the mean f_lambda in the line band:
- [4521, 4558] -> 0.02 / 59.9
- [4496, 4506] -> 0.00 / 60.8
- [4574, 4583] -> 0.01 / 60.5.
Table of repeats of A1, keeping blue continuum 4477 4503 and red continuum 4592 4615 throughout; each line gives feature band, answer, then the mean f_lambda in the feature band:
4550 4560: 0.02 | 59.9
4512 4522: 0.00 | 60.9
